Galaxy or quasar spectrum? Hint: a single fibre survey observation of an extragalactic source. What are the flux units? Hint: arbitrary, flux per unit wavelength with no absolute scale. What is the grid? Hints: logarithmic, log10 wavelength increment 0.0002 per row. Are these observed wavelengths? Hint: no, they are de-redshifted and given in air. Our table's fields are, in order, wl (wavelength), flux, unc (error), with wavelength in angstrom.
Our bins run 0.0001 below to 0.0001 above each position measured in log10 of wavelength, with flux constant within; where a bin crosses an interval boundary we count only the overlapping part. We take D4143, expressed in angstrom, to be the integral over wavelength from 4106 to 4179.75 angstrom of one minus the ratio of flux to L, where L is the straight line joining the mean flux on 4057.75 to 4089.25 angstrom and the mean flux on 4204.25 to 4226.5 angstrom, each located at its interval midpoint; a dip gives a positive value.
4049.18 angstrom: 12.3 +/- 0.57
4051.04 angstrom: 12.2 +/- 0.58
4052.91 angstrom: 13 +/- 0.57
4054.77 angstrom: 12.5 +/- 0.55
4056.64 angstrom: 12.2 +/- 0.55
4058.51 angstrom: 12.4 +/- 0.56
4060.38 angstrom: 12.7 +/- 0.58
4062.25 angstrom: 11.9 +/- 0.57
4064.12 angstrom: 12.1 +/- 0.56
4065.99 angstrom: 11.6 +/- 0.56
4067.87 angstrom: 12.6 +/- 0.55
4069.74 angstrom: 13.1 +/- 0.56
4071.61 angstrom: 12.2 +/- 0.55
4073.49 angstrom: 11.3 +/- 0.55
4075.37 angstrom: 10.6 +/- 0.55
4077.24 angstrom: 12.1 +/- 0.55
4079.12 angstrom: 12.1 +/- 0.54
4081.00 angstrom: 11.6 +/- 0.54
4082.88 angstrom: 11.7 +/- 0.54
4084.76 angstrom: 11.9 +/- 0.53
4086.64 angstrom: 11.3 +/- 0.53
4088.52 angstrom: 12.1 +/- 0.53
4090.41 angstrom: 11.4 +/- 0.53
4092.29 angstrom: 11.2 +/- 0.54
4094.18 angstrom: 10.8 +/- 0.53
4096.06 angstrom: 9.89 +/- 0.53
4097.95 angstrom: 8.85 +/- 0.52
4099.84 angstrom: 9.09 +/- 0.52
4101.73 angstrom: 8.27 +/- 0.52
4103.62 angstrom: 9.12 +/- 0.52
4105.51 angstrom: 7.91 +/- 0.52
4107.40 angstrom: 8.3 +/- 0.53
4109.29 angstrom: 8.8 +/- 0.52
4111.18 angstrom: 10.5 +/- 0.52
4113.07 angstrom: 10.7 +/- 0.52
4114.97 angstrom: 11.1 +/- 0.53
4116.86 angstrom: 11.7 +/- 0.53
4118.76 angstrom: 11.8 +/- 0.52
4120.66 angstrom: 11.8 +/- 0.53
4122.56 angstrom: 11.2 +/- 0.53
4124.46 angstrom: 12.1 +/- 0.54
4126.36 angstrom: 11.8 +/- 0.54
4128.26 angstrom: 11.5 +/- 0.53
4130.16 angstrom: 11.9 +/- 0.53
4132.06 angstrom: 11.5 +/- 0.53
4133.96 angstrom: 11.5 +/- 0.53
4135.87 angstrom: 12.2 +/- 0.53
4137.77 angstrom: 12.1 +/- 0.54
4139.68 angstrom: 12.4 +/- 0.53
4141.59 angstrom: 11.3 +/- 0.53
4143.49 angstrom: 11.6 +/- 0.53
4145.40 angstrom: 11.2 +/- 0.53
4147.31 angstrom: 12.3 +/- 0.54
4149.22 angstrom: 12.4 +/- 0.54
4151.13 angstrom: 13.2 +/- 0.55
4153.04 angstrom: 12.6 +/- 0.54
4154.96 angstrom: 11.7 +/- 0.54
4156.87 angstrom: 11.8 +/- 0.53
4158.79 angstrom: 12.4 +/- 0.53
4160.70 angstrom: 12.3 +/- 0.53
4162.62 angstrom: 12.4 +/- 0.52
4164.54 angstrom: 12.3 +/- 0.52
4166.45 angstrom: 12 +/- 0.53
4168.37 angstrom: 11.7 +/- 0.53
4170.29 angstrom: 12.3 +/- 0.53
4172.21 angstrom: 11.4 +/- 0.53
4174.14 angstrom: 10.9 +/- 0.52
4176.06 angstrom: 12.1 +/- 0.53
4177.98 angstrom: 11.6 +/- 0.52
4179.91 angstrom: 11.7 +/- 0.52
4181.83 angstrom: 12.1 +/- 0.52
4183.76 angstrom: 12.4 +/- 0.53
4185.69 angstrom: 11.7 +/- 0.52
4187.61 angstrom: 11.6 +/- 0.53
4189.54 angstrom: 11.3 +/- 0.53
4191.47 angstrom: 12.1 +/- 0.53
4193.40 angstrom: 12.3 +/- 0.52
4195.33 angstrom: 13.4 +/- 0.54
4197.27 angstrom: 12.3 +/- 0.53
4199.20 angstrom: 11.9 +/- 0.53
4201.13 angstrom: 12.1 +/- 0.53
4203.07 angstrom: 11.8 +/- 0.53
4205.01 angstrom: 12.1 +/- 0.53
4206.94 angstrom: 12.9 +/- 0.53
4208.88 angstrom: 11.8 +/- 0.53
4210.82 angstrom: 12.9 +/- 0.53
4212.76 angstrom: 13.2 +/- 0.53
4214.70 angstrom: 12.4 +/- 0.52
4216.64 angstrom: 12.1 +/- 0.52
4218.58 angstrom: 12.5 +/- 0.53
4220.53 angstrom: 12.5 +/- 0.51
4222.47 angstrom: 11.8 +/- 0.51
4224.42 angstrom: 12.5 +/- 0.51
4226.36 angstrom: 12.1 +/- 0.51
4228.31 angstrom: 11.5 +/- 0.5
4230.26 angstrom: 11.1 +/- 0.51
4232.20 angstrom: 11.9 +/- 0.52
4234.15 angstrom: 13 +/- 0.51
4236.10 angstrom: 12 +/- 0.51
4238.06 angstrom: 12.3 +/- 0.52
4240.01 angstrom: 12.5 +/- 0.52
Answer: 3.4 angstrom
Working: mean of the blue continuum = 12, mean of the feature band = 11.6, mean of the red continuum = 12.4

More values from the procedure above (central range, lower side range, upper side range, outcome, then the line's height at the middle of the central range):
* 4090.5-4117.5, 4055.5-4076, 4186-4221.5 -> 5.3 angstrom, 12.1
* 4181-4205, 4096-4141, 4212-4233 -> -0.7 angstrom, 11.7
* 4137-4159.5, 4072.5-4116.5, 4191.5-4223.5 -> -1.4 angstrom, 11.4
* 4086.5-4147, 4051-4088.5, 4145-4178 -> 6.0 angstrom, 12.1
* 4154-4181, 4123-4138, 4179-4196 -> 0.1 angstrom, 12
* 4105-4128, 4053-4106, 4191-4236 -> 1.7 angstrom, 11.6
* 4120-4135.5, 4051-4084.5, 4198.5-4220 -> 0.7 angstrom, 12.2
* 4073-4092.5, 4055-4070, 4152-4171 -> 1.1 angstrom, 12.3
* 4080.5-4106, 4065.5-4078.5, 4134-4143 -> 3.3 angstrom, 11.9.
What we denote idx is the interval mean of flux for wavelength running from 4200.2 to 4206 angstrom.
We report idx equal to 12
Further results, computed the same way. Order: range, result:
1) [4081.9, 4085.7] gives 11.8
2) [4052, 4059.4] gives 12.5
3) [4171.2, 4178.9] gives 11.5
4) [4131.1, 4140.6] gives 11.9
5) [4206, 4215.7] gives 12.6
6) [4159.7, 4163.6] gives 12.3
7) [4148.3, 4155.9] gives 12.5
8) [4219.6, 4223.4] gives 12.2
